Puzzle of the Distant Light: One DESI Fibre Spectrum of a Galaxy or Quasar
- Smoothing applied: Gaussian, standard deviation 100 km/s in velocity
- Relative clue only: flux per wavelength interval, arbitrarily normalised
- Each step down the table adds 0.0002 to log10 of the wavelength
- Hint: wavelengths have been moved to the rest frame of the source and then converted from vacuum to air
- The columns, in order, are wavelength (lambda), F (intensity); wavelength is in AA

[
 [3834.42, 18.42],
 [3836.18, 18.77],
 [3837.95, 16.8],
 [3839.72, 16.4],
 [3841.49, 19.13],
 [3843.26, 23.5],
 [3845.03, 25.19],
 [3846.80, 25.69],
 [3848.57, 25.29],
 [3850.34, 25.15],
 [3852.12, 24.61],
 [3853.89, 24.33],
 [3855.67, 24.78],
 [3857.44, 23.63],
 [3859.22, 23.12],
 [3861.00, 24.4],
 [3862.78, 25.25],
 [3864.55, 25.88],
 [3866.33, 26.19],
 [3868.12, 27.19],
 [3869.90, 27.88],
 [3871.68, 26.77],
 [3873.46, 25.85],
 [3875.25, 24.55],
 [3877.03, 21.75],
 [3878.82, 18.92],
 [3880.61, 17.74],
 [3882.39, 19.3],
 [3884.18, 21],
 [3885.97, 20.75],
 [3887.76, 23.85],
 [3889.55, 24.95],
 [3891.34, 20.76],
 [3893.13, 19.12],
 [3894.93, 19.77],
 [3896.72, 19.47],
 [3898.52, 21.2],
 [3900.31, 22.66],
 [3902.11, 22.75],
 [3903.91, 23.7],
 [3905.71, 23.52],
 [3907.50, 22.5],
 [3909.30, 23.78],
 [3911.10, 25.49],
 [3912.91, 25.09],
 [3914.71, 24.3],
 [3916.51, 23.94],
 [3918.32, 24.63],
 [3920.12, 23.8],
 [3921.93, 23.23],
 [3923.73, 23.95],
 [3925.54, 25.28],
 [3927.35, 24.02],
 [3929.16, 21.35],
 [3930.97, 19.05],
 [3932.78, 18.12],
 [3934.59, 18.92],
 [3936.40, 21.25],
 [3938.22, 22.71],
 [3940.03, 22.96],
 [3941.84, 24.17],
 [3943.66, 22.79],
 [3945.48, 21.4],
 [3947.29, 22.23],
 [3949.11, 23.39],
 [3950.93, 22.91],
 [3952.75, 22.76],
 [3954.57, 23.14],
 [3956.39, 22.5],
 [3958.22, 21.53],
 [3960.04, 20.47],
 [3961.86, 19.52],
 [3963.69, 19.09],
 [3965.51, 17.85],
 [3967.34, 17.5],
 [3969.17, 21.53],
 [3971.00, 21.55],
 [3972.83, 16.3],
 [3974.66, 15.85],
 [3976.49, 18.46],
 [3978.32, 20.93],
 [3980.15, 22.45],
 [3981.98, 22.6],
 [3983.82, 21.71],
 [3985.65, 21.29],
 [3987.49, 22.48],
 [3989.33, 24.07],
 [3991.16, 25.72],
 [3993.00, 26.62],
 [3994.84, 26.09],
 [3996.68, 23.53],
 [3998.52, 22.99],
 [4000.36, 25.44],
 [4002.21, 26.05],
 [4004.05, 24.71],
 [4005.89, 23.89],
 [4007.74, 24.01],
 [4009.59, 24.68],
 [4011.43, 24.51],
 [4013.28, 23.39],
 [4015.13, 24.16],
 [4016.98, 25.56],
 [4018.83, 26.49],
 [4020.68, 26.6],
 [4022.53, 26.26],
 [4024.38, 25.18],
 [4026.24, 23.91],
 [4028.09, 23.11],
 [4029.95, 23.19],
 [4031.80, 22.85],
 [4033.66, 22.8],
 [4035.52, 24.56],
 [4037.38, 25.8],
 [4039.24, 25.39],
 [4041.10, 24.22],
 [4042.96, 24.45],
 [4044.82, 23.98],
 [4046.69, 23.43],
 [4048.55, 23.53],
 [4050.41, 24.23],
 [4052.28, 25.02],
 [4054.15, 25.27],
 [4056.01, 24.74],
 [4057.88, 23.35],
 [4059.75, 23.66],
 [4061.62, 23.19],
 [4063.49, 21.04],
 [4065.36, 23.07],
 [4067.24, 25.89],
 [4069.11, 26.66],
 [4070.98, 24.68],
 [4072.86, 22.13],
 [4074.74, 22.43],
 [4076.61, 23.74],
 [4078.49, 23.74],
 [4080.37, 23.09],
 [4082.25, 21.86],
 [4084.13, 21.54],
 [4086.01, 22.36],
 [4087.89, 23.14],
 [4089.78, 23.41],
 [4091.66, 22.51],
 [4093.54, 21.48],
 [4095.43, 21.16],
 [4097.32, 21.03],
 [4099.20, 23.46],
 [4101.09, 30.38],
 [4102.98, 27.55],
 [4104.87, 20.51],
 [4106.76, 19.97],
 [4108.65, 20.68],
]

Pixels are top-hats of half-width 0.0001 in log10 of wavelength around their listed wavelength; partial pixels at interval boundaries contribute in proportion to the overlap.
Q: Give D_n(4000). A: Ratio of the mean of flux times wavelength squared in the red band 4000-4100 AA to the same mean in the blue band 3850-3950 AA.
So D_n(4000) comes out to 1.1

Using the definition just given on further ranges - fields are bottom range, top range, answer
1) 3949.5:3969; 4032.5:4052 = 1.21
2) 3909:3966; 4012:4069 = 1.14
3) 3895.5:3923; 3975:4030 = 1.08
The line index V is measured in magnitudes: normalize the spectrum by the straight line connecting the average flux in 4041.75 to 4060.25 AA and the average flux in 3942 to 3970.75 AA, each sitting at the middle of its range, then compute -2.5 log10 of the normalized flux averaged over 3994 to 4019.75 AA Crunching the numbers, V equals -0.08 mag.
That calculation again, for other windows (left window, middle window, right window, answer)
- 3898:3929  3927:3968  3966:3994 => 0.06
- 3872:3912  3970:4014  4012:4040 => 0.05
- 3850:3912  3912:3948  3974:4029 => 0.04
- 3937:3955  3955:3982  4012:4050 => 0.17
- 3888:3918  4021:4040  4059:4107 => -0.06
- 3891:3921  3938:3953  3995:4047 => 0.03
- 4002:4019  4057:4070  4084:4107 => -0.01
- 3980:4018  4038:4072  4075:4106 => -0.03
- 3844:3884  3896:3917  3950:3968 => -0.03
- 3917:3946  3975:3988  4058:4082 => 0.08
